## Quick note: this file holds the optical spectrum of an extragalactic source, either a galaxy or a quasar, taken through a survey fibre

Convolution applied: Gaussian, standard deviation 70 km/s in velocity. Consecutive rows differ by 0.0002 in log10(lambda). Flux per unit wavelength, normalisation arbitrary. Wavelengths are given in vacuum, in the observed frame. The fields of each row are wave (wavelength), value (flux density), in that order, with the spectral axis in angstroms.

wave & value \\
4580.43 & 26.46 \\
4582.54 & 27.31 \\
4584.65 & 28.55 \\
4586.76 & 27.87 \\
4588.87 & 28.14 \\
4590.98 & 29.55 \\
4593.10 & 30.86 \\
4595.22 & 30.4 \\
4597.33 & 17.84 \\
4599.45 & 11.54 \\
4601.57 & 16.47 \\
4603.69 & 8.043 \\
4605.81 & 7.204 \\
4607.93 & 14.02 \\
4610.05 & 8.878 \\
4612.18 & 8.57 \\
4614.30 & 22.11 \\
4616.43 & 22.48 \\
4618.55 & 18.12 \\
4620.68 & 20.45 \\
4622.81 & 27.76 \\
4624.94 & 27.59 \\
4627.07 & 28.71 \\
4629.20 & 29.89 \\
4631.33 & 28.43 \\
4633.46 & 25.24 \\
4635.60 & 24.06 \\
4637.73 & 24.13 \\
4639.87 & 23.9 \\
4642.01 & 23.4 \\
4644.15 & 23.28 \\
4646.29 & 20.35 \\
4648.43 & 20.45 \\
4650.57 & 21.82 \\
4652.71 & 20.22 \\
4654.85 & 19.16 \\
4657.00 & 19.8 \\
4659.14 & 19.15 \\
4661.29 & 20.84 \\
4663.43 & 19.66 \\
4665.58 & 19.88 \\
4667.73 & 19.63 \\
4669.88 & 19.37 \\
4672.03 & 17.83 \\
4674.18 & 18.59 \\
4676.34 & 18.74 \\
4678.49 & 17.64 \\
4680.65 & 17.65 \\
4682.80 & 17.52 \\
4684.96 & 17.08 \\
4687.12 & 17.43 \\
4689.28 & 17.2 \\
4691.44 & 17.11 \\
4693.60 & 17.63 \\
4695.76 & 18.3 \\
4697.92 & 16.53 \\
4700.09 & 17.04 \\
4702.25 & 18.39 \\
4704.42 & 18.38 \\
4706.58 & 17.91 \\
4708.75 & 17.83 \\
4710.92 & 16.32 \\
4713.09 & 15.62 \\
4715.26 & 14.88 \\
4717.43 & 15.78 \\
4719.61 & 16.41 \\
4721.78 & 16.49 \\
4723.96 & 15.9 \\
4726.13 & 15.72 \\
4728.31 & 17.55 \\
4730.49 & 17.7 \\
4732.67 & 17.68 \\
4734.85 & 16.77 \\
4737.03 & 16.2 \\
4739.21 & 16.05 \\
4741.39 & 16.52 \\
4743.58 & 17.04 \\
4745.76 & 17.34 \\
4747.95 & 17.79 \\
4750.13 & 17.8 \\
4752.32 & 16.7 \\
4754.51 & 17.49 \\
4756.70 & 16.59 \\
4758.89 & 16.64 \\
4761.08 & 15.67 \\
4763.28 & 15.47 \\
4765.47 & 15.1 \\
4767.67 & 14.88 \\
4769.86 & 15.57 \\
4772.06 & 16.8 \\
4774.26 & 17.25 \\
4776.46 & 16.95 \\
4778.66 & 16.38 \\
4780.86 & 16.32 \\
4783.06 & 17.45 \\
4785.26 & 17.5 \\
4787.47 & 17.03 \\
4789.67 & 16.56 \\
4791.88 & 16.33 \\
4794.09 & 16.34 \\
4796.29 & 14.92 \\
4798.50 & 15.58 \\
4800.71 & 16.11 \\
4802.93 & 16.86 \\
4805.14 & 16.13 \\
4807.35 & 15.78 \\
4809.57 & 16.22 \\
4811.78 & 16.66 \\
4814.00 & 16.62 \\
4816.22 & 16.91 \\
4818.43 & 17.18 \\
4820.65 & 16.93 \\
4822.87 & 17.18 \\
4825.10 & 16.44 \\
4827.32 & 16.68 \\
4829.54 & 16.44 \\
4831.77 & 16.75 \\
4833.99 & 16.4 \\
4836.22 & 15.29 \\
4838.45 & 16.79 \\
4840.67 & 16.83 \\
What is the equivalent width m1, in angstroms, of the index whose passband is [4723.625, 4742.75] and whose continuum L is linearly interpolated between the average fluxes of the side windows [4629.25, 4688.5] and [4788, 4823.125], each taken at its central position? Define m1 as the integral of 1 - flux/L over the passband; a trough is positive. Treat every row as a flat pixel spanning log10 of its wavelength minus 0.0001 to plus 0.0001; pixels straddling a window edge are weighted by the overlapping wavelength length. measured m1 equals 1.9 angstroms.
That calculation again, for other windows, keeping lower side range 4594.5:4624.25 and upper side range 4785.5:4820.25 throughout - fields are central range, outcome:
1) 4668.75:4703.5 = -2.5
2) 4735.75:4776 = -0.1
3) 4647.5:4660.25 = -2.7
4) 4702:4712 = -0.7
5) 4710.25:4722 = 0.5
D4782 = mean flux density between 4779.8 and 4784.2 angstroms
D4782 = 16.9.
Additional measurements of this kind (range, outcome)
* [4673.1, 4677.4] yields 18.6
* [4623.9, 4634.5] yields 28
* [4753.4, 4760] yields 16.9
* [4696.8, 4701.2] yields 16.8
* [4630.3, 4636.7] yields 25.9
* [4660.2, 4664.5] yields 20.3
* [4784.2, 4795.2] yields 16.7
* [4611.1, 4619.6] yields 17.8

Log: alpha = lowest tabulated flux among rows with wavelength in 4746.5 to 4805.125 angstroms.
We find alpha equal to 14.88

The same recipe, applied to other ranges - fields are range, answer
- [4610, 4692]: 8.57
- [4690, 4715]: 15.62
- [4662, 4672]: 19.37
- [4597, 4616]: 7.204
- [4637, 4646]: 23.28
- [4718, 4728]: 15.72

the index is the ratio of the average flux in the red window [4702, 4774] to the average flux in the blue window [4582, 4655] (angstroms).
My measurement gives 0.8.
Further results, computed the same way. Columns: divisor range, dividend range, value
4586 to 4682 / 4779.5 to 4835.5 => 0.79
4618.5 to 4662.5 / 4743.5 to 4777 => 0.71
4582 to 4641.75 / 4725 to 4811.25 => 0.75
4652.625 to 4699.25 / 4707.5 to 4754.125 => 0.90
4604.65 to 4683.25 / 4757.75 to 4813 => 0.79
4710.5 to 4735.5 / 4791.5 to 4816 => 0.99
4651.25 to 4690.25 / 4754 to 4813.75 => 0.87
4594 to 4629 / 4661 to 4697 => 0.99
